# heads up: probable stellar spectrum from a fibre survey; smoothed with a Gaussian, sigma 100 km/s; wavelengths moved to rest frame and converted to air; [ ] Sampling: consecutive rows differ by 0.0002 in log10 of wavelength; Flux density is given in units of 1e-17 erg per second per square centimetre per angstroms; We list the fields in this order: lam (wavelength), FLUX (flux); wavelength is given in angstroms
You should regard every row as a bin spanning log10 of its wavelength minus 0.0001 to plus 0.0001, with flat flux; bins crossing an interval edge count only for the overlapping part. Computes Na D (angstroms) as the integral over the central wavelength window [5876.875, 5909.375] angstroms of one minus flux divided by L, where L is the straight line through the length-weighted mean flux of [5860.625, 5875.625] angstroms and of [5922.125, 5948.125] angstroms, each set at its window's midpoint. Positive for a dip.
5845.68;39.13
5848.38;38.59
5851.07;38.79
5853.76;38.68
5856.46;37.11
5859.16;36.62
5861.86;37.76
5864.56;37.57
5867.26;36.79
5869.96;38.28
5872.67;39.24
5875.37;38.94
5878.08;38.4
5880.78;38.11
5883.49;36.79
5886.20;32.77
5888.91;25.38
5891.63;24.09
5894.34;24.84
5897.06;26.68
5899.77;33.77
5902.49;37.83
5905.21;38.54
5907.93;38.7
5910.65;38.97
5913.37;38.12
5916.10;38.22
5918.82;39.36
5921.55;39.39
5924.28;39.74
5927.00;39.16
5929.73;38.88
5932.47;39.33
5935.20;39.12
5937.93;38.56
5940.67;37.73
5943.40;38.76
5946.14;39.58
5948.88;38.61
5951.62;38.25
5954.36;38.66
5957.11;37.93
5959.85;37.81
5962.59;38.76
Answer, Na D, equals 4.6 angstroms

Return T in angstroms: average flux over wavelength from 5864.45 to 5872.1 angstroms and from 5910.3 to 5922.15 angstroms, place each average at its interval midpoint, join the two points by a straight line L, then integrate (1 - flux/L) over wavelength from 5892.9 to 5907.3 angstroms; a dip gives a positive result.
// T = 2.2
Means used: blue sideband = 37.7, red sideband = 38.8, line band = 32.6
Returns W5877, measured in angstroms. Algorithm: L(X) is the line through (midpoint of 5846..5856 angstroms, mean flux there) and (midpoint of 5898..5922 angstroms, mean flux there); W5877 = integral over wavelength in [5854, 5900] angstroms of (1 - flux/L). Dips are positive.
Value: 4.6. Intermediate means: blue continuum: 38.6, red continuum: 37.9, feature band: 34.4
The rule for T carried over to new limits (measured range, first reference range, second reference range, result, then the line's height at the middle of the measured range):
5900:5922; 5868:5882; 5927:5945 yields 0.18 angstroms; 38.7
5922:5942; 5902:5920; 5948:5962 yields -0.27 angstroms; 38.4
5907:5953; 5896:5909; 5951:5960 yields -2.63 angstroms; 36.8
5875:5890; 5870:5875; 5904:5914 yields 1.49 angstroms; 38.8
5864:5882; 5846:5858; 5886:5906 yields -2.01 angstroms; 34.4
